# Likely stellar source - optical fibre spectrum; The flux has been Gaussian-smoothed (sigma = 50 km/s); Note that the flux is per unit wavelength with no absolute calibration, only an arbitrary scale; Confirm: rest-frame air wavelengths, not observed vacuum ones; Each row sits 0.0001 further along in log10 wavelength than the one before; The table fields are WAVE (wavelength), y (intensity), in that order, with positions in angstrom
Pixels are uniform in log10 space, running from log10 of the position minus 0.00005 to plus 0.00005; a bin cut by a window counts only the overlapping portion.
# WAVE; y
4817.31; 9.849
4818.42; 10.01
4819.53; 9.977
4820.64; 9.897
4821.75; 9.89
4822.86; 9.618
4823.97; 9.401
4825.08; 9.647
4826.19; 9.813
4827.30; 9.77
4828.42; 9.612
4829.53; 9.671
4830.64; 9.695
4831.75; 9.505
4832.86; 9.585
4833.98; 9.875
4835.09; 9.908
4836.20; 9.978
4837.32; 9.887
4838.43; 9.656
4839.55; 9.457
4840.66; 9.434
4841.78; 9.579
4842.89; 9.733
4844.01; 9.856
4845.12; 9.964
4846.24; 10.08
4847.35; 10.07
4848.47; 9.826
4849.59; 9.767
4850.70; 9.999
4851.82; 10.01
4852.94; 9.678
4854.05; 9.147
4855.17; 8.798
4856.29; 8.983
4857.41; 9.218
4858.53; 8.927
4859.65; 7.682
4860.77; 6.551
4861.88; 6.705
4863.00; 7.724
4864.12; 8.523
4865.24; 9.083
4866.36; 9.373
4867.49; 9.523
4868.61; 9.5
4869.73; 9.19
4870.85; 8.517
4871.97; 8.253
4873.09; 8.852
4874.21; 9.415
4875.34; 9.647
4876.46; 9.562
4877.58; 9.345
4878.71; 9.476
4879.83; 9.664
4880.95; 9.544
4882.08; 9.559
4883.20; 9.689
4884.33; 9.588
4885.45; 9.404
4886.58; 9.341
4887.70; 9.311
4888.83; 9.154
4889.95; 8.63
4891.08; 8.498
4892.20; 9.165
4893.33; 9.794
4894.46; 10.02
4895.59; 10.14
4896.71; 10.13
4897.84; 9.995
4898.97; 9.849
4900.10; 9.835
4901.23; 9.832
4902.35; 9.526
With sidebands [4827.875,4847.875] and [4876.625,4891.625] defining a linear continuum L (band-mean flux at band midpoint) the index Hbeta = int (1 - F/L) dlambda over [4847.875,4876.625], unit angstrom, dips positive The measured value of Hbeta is 1.8 angstrom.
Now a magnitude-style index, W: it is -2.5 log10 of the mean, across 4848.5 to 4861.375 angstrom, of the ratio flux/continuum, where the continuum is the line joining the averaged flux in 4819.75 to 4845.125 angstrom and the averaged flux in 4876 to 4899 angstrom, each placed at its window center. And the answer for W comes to 0.07 mag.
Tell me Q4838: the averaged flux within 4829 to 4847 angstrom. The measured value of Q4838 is 9.75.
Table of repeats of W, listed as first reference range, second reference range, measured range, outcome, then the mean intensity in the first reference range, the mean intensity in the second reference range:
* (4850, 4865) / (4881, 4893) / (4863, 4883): -0.028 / 8.64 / 9.26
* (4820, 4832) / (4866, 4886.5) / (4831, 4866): 0.031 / 9.69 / 9.33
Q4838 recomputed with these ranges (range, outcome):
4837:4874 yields 9.14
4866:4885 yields 9.33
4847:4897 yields 9.17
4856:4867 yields 8.26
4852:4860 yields 9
